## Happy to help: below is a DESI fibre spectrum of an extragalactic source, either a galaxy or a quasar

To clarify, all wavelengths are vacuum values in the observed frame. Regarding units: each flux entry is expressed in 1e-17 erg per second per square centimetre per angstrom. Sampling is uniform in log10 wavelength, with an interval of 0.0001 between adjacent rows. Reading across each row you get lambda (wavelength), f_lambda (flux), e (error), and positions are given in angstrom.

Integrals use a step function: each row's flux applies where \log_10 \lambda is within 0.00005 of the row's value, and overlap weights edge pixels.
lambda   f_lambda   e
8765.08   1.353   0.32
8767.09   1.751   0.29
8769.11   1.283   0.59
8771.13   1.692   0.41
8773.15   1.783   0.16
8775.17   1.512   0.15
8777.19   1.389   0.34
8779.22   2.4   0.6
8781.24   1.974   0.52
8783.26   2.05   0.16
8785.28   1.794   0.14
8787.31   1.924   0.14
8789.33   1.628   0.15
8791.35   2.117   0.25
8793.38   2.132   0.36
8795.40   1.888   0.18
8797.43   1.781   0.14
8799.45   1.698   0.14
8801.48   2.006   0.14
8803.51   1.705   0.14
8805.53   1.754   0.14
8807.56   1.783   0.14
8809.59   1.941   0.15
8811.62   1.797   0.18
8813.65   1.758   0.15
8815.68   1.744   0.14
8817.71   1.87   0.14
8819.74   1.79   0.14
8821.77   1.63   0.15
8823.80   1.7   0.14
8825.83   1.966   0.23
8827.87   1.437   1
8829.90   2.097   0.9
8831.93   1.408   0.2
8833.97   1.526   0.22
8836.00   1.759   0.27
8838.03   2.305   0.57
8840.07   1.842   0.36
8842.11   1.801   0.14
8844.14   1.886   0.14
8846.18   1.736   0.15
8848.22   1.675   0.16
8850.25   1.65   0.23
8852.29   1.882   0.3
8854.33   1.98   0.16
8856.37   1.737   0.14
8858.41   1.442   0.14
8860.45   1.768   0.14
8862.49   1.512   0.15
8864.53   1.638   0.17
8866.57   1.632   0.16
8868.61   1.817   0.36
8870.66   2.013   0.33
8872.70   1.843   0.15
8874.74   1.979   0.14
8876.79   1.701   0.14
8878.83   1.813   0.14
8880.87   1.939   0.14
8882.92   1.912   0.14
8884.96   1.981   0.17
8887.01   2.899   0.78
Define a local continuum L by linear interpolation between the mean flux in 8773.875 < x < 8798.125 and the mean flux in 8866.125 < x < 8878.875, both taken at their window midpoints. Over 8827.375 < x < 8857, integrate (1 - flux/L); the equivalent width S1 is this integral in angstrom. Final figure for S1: 1.04 angstrom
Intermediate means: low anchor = 1.88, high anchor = 1.84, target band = 1.79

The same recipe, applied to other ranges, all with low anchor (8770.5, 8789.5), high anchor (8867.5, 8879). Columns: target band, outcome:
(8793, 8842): 1.0 angstrom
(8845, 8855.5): 0.4 angstrom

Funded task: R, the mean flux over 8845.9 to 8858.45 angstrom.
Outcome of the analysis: 1.75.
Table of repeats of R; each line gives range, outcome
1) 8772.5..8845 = 1.82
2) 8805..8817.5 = 1.8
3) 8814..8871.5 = 1.76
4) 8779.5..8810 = 1.89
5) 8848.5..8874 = 1.74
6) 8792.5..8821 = 1.83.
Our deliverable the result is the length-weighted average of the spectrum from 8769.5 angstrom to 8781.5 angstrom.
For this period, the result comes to 1.75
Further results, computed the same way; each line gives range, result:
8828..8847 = 1.8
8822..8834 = 1.7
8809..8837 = 1.74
